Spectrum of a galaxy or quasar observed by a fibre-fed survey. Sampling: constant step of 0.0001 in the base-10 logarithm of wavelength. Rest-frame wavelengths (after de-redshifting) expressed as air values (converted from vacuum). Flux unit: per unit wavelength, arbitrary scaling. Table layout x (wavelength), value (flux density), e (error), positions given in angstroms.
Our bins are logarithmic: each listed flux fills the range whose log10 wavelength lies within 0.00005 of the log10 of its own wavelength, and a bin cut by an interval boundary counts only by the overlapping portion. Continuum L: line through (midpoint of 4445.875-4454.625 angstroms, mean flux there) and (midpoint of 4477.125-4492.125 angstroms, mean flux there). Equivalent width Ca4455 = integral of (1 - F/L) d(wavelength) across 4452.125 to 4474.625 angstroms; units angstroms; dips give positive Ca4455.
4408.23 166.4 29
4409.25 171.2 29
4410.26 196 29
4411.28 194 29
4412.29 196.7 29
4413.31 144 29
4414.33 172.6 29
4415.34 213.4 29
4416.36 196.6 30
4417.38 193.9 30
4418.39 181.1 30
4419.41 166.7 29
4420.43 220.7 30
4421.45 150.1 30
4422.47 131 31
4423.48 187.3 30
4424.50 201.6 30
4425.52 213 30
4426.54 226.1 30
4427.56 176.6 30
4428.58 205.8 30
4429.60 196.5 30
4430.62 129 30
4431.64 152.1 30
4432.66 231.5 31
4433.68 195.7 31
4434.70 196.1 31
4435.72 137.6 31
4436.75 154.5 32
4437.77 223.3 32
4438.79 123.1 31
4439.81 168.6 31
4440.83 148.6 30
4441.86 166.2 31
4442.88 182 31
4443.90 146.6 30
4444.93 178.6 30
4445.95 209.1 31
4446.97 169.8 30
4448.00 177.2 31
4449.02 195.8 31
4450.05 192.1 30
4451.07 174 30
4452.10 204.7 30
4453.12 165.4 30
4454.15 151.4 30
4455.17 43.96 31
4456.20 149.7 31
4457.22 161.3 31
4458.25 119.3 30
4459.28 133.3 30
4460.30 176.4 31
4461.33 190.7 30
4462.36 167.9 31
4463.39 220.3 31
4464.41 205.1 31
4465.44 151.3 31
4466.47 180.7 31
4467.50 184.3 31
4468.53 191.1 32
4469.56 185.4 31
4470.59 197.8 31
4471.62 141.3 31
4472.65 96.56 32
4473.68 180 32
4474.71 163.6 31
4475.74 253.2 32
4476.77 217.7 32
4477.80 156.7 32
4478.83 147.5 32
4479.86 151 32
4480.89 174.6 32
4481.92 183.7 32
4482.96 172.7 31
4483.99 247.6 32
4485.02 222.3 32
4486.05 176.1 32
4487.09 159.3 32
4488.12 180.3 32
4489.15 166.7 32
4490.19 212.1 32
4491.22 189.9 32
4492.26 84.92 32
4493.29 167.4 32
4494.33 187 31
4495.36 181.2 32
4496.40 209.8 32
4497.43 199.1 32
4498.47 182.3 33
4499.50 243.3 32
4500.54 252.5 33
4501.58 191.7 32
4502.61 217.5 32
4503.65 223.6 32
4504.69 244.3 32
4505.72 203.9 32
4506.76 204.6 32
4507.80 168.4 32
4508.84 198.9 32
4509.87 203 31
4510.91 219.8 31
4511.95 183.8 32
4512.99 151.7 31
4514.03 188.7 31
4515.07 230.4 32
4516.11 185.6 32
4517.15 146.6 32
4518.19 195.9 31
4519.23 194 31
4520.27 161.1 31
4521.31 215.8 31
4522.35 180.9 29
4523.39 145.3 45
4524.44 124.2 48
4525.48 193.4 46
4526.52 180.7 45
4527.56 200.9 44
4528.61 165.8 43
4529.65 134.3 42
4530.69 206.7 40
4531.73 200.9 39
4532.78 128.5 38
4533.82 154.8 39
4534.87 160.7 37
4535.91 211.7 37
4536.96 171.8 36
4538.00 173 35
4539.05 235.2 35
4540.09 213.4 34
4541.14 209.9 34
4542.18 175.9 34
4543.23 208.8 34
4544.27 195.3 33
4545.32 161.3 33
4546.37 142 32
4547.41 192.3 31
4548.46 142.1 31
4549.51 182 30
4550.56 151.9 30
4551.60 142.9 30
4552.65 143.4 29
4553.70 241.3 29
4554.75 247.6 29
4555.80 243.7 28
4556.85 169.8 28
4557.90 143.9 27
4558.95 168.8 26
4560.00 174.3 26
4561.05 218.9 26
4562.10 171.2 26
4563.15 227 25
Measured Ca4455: 2.2 angstroms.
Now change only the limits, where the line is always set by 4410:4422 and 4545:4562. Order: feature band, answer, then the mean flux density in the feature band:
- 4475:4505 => -1.7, 192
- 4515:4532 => 0.2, 179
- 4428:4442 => 0.8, 174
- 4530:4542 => -0.5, 187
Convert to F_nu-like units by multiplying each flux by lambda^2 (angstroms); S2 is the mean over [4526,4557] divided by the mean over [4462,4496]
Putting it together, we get 1.05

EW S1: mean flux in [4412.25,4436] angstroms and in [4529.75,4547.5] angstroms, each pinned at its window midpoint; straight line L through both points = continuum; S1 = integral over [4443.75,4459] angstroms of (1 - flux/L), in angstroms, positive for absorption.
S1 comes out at 1.8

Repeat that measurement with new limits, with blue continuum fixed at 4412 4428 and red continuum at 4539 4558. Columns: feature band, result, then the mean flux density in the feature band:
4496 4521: -1.89 angstroms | 200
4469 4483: 0.96 angstroms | 173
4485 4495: 0.73 angstroms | 172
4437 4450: 0.79 angstroms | 174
